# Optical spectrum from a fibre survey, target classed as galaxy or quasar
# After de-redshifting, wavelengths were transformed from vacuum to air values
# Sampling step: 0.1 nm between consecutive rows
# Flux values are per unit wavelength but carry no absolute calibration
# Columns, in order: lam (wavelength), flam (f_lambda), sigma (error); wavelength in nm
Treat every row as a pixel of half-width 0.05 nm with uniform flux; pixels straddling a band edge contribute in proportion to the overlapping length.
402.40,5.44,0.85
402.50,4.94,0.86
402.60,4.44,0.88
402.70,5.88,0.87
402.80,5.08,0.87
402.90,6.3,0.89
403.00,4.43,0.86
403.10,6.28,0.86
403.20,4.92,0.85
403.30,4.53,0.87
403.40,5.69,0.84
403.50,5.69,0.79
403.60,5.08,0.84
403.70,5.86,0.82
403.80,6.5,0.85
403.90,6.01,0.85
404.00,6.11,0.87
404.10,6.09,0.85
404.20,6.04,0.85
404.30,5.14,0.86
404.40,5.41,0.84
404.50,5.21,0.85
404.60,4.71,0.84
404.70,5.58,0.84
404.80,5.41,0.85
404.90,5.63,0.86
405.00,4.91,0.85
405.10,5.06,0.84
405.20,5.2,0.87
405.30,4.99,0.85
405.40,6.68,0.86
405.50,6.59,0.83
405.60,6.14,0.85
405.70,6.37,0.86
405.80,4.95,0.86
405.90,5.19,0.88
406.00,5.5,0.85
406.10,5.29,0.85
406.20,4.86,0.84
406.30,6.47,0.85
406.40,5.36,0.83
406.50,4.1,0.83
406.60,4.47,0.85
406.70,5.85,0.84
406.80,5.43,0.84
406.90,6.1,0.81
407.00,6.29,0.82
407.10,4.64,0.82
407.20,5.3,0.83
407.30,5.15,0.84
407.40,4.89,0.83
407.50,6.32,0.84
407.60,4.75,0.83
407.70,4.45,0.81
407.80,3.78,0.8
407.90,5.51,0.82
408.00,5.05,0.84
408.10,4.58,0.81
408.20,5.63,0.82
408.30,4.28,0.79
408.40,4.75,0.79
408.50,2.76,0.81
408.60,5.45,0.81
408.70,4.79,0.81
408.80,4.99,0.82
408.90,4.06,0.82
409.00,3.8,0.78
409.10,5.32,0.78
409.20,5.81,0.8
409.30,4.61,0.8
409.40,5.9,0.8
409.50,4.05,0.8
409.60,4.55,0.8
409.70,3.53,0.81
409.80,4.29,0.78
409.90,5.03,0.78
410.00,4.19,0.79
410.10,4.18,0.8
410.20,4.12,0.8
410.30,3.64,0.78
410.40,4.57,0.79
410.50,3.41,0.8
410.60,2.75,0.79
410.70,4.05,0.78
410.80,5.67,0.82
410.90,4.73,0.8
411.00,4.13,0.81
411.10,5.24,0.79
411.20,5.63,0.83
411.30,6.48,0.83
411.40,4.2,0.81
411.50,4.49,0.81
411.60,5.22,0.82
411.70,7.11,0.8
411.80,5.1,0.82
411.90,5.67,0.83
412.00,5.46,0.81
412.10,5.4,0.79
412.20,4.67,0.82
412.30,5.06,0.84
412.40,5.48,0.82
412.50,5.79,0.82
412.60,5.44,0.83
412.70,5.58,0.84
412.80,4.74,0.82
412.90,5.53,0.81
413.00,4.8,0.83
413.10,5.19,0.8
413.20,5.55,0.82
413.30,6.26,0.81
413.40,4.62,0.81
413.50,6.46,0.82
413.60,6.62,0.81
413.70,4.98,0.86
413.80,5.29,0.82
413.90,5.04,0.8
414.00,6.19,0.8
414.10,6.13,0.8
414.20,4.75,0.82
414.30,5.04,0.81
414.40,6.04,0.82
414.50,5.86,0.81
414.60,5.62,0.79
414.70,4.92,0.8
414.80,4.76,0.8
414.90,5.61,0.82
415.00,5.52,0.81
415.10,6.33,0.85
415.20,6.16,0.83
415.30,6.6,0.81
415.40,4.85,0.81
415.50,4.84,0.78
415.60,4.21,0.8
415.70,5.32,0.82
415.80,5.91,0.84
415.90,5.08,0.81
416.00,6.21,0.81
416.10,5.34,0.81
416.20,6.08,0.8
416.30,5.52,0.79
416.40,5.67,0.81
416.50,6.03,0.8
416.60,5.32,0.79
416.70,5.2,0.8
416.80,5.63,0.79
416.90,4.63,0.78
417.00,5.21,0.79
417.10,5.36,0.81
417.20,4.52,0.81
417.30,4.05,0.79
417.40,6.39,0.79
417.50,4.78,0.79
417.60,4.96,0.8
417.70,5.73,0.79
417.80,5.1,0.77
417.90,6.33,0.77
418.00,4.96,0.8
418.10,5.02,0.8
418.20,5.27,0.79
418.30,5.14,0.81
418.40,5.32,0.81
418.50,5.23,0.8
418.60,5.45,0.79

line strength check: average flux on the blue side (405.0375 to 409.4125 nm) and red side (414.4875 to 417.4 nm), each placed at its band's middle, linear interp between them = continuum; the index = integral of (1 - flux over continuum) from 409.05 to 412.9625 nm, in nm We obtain 0.279 nm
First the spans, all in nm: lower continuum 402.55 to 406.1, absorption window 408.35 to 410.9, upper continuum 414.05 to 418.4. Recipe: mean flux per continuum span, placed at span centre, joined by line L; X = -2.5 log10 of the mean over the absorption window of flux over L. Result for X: 0.23 mag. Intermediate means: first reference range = 5.53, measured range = 4.42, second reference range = 5.39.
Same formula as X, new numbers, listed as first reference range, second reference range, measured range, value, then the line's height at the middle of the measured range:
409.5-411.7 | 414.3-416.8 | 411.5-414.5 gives -0.10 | 5.02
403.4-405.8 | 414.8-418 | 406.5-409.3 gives 0.13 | 5.59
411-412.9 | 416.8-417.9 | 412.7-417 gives -0.05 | 5.24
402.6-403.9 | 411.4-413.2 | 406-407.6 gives 0.01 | 5.42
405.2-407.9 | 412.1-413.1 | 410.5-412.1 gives 0.05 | 5.27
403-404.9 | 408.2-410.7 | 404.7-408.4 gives -0.07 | 5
